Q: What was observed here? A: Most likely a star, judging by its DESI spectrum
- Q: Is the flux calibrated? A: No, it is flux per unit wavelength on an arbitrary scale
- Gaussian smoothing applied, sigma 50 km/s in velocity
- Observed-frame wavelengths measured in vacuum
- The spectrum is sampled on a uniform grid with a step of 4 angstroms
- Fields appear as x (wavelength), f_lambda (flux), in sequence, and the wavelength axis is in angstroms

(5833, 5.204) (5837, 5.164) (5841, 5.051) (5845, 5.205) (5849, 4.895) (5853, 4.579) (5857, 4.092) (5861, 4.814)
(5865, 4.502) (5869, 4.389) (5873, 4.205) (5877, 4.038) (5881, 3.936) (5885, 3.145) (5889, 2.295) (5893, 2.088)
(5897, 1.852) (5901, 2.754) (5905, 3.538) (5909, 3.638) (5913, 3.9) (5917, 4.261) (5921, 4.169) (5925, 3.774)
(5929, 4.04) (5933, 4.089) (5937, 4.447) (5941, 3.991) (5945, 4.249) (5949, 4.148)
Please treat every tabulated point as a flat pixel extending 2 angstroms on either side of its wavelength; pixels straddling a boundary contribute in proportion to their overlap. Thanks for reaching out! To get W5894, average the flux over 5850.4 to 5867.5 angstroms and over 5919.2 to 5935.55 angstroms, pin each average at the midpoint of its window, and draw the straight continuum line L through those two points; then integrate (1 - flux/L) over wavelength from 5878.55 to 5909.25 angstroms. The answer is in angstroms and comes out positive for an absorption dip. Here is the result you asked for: 10.0 angstroms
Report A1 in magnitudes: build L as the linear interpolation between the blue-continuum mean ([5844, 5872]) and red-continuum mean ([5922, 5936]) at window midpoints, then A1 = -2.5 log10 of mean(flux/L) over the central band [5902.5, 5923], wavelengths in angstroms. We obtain 0.07 mag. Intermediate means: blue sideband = 4.6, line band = 3.87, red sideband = 4.02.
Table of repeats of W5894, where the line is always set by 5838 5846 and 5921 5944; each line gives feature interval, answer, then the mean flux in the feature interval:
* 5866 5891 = 5.39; 3.7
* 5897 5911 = 4.14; 3.1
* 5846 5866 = 1.42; 4.61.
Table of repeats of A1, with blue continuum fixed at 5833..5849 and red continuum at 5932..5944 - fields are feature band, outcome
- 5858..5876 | 0.102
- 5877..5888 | 0.320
